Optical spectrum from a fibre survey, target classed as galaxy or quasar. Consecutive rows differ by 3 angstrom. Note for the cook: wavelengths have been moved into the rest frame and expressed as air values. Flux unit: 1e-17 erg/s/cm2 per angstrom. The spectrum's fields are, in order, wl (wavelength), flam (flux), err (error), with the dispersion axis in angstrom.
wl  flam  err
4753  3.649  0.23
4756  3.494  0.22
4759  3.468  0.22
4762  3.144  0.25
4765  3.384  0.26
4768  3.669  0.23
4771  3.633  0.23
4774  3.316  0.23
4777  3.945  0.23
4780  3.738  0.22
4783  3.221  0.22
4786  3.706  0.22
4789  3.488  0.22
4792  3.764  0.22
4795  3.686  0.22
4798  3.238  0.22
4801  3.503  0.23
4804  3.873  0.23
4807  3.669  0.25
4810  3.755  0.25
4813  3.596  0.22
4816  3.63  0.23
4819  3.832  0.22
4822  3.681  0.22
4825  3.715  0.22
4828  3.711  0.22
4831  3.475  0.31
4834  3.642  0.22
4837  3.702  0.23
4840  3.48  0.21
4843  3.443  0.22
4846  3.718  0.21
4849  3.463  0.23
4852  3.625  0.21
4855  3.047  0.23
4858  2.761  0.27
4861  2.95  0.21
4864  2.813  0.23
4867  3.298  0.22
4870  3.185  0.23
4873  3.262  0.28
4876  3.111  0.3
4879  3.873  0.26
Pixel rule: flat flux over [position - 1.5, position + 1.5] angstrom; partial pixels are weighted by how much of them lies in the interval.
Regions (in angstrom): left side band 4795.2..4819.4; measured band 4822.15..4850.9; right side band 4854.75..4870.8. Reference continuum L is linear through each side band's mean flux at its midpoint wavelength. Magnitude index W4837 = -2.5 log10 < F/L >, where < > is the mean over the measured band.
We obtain -0.10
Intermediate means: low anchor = 3.63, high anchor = 3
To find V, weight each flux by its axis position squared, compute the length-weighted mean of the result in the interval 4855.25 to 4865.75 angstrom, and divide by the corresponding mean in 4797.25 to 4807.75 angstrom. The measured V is 0.82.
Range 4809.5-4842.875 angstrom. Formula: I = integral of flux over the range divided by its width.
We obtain 3.64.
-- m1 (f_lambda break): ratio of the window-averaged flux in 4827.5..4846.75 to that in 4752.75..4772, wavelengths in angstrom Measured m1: 1.03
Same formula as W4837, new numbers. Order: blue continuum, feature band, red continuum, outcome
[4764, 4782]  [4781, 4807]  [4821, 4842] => 0.01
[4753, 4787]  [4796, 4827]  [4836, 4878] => -0.08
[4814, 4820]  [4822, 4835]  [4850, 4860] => -0.03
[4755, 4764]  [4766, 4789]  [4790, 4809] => -0.03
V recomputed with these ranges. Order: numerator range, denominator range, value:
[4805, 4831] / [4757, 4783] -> 1.07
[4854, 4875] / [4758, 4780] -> 0.90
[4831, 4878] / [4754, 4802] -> 0.97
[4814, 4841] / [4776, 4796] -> 1.02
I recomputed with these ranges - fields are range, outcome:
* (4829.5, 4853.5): 3.57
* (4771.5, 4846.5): 3.62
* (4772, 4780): 3.65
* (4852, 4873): 3.07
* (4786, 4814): 3.62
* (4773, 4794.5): 3.61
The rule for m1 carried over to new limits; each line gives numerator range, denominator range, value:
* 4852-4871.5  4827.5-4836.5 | 0.85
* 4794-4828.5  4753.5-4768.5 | 1.07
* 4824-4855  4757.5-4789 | 1.01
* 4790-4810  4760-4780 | 1.03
